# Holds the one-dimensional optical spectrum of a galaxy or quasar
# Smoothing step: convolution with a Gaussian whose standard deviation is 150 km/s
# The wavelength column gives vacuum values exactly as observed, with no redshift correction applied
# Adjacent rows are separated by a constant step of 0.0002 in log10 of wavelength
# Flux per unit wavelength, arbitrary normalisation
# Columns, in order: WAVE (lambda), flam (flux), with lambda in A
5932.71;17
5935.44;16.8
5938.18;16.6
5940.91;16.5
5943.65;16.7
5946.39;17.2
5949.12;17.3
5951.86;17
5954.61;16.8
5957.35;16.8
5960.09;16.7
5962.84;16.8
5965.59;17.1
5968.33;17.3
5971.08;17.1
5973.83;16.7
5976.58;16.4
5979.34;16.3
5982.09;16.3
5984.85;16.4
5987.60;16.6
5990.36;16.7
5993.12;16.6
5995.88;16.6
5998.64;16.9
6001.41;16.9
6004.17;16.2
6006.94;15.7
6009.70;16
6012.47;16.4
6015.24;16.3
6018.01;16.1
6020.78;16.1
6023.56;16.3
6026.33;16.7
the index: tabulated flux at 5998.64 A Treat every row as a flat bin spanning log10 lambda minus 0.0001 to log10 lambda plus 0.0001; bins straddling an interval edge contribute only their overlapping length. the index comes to 16.9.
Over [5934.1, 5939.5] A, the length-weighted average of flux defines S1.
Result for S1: 16.7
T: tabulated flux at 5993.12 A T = 16.6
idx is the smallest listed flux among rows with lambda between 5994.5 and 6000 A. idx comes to 16.6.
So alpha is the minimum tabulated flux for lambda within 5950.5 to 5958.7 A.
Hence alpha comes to 16.8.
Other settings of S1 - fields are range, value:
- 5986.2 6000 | 16.7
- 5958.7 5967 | 16.9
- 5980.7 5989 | 16.4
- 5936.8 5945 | 16.6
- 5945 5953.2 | 17.2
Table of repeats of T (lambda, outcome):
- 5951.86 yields 17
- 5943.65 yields 16.7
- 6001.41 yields 16.9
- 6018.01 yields 16.1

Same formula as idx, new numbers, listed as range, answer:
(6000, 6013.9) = 15.7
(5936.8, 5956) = 16.5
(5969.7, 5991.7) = 16.3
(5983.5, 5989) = 16.4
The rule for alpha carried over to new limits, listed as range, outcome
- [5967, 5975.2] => 16.7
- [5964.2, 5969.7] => 17.1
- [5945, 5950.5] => 17.2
